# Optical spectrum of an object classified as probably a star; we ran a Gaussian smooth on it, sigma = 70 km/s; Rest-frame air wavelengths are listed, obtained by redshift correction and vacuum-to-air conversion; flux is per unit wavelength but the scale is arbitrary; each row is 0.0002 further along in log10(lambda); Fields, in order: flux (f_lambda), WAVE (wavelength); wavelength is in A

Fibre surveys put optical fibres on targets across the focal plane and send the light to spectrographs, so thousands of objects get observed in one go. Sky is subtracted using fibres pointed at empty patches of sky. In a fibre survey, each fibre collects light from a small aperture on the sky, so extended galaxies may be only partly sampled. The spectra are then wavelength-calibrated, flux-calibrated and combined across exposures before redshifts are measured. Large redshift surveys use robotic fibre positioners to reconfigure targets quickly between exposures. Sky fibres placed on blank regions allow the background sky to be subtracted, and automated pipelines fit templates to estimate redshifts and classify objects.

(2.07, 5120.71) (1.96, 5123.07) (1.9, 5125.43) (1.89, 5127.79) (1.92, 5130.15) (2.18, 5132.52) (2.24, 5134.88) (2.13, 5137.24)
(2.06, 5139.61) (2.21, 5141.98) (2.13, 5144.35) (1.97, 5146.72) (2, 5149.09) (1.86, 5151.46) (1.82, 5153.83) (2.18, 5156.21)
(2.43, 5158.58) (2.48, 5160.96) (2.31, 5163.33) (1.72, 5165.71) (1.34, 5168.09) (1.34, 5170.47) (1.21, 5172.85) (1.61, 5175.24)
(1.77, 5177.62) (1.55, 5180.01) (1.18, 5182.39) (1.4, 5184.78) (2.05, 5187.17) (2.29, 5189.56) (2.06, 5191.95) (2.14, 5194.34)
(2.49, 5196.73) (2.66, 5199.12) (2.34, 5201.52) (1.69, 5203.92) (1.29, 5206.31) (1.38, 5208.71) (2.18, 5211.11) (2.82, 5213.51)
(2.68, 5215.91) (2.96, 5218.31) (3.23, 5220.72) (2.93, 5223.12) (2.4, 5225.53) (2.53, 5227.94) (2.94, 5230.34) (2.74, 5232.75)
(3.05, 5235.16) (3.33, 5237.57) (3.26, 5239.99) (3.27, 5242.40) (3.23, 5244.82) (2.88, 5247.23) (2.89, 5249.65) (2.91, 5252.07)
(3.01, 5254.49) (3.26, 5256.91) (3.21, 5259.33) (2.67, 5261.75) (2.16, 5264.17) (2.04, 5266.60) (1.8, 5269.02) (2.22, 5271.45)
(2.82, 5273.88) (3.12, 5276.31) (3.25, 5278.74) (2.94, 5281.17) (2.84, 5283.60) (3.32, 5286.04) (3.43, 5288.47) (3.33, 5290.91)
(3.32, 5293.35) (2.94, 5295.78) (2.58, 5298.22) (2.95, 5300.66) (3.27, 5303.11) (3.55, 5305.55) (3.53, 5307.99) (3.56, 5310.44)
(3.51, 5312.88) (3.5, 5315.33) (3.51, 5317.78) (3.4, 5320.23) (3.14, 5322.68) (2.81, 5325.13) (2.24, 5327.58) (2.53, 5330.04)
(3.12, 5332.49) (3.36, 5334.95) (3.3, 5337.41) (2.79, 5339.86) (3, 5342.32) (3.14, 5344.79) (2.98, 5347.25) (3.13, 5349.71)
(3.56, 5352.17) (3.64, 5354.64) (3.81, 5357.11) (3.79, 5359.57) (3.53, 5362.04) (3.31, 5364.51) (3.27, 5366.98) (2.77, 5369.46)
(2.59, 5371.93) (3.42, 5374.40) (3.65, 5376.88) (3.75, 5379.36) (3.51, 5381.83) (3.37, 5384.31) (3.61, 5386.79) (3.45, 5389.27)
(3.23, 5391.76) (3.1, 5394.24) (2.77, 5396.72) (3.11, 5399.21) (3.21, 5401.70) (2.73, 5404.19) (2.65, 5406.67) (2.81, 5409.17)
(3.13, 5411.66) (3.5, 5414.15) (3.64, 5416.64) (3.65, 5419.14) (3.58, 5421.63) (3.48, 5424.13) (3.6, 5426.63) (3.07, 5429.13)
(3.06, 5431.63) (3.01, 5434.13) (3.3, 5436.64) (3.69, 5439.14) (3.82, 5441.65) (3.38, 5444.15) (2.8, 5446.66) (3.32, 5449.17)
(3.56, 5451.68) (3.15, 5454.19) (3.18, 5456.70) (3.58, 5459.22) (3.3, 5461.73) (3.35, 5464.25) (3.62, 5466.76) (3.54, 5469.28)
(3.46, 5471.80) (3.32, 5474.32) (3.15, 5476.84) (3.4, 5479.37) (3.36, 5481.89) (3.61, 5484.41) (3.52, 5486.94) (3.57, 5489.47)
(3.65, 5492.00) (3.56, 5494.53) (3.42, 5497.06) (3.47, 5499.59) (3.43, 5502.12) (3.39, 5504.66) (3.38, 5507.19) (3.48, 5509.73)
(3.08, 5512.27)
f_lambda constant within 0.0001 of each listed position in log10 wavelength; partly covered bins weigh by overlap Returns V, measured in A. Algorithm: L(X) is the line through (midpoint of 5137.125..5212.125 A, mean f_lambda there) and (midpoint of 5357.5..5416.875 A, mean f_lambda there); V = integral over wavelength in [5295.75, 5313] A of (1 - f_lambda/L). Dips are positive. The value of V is -3.23 A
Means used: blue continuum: 1.91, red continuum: 3.25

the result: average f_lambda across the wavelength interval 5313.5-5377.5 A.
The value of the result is 3.2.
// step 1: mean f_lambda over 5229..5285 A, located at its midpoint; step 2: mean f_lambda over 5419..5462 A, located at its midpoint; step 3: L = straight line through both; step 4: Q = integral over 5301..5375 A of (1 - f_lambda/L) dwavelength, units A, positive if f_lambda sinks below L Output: -3.6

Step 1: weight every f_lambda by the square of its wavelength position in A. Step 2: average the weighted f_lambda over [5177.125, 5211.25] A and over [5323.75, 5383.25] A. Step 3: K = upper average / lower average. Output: 1.80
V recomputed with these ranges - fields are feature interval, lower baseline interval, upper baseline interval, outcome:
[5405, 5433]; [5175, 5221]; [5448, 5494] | -1.0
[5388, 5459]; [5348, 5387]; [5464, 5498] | 3.8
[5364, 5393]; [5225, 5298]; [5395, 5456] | -1.6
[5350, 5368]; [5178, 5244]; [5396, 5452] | -3.3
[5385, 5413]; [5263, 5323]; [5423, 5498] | 1.6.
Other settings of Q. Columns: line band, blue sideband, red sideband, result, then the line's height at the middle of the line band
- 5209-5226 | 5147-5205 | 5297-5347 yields -3.2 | 2.26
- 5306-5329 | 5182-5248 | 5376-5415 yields -2.8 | 2.9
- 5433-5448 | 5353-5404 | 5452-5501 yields 0.3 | 3.4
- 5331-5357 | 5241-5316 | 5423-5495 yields -0.6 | 3.15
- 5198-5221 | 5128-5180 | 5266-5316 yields 1.0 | 2.39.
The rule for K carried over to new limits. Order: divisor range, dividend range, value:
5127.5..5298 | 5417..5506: 1.54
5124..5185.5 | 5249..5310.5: 1.65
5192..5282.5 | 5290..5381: 1.26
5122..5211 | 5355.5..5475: 1.90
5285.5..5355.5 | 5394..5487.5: 1.09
